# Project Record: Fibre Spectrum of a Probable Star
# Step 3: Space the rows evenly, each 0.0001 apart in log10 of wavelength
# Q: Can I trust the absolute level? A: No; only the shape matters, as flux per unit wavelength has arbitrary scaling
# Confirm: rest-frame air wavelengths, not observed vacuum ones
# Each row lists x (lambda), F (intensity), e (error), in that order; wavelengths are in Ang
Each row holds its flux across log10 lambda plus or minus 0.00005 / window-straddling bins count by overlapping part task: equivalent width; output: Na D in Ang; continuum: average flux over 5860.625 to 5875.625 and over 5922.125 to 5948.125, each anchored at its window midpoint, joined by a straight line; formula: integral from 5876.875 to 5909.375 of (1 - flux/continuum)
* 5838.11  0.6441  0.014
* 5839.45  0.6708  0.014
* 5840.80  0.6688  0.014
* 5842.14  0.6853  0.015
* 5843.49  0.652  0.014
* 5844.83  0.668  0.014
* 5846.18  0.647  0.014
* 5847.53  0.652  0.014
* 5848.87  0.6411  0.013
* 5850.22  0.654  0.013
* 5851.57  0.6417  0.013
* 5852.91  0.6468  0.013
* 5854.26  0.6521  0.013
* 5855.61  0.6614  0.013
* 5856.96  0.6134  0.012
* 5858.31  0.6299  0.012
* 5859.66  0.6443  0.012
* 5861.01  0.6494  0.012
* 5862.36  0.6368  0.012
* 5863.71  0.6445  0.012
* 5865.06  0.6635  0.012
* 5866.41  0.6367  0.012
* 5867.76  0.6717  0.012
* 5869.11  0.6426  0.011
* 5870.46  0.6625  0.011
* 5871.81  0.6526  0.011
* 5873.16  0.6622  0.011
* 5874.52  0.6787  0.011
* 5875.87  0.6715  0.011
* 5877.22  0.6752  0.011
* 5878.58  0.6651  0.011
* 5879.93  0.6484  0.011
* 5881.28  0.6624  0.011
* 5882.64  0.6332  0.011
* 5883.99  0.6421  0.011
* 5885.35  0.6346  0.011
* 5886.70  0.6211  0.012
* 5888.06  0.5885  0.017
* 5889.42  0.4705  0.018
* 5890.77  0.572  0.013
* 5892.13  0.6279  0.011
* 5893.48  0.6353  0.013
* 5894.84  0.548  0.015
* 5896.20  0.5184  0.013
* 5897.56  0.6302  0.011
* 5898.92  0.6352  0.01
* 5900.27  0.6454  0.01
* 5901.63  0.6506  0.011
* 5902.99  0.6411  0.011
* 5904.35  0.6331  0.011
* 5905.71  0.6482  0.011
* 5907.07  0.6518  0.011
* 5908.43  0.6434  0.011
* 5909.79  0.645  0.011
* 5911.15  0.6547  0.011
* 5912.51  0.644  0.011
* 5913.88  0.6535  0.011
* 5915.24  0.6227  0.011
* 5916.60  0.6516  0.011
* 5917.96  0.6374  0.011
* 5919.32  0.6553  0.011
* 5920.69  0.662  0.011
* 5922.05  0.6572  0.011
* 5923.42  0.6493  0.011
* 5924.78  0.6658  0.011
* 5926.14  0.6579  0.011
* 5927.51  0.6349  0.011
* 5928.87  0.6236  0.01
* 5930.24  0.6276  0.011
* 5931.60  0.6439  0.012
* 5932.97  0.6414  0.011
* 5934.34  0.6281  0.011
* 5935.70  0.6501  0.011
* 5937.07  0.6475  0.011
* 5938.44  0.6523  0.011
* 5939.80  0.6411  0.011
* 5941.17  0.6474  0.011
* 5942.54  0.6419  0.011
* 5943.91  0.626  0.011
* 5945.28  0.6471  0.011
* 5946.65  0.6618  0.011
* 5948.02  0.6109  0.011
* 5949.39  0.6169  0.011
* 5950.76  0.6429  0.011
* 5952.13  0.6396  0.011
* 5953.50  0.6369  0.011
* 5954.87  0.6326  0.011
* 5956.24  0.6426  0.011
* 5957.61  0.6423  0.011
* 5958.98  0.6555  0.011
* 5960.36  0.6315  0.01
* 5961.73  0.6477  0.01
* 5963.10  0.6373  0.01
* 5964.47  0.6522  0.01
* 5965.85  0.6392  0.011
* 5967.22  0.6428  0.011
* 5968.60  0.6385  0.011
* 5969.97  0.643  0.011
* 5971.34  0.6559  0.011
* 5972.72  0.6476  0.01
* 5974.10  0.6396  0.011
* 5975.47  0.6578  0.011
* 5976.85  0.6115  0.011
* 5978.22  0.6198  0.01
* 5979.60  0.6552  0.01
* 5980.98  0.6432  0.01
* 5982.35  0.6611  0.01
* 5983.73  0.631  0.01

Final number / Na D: 1.5 Ang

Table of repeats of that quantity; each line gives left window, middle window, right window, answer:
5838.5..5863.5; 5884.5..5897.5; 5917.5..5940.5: 1.3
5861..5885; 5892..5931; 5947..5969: 0.7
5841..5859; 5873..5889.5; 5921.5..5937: 0.2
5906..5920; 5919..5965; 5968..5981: 0.1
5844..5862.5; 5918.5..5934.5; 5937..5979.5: -0.1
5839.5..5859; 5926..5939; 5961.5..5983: 0.1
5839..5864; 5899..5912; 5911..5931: 0.0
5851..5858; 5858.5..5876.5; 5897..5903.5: -0.3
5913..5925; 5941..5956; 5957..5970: 0.2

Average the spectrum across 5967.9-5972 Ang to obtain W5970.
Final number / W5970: 0.646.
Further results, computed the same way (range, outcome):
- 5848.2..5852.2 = 0.645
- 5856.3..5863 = 0.635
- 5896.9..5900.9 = 0.638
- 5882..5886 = 0.637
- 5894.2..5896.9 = 0.533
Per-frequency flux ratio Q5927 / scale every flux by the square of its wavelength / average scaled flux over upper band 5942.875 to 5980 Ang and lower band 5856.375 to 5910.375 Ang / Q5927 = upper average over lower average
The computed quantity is 1.04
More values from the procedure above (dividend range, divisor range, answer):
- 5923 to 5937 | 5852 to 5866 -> 1.02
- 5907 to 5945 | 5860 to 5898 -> 1.04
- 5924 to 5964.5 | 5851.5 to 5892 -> 1.03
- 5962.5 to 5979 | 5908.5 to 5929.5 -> 1.01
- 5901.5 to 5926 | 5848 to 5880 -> 1.01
